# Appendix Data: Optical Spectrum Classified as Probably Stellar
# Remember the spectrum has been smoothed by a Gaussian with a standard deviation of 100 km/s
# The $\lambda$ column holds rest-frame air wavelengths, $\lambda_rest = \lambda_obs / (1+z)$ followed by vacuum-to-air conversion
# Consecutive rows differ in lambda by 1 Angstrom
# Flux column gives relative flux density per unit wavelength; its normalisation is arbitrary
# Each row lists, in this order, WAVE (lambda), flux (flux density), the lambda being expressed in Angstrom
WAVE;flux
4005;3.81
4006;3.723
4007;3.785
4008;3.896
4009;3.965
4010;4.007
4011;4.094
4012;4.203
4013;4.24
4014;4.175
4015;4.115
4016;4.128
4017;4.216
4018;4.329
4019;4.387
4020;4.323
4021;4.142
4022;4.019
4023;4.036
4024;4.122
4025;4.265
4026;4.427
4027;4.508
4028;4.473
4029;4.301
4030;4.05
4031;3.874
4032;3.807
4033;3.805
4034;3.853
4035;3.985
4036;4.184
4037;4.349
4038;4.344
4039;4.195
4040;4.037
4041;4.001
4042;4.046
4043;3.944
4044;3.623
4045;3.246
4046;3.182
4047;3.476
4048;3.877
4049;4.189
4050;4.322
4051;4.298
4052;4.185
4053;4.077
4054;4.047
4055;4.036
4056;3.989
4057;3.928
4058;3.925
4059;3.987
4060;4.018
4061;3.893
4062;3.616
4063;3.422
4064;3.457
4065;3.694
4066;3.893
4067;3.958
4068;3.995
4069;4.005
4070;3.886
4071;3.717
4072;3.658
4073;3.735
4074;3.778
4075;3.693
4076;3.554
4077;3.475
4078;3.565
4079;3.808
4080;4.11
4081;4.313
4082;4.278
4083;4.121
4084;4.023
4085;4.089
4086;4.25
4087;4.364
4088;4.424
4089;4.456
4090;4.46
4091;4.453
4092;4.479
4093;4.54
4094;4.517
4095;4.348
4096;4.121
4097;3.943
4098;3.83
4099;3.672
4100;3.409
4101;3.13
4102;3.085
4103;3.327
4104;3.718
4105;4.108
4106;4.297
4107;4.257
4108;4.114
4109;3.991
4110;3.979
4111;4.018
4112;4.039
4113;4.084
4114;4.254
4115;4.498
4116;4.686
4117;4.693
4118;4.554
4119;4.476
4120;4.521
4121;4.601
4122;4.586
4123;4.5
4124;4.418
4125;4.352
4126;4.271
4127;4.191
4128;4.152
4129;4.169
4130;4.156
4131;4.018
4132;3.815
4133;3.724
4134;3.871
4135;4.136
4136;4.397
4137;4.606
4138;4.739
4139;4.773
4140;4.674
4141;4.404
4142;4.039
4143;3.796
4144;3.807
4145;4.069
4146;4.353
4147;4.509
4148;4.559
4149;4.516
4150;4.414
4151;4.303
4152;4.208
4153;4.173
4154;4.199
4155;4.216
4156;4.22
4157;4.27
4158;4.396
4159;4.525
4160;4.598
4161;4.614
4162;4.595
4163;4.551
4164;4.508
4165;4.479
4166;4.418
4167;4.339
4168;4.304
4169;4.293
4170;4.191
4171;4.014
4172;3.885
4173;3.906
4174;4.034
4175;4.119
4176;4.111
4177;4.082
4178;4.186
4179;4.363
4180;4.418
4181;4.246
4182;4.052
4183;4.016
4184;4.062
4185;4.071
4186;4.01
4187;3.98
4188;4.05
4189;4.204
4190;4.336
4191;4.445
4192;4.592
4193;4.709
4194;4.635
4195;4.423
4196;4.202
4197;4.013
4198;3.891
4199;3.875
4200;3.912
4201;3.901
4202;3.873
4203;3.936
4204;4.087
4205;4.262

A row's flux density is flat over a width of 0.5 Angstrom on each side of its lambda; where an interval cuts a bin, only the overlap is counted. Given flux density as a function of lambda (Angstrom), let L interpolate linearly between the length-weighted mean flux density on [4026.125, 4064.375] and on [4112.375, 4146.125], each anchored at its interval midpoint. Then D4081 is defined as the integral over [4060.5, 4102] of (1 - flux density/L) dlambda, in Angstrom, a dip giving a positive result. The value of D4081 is 1.7 Angstrom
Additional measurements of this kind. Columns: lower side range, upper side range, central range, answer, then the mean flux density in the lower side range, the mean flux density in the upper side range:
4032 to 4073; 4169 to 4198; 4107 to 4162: -3.0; 3.91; 4.19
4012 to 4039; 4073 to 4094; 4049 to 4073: 1.3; 4.17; 4.11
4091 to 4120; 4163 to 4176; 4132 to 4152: -0.6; 4.09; 4.22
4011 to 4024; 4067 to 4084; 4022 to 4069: 0.6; 4.19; 3.86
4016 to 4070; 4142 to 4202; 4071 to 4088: 0.6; 4.01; 4.24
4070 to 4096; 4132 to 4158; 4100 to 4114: 1.0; 4.09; 4.27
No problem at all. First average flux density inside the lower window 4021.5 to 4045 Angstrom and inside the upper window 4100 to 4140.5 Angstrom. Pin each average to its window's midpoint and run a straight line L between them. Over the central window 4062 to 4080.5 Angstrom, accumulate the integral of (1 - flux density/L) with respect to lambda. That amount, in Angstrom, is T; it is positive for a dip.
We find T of 1.73 Angstrom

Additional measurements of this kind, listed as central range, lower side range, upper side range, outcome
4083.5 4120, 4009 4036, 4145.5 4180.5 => 0.89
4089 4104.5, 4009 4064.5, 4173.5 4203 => 0.50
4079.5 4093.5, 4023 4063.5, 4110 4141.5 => -0.47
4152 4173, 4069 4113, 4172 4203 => -1.13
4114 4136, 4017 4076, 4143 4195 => -0.74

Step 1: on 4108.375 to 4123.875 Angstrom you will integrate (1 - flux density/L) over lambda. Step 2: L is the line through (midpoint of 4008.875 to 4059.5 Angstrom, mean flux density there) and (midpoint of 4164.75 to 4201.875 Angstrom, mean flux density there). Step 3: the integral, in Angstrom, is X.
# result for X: -0.89 Angstrom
